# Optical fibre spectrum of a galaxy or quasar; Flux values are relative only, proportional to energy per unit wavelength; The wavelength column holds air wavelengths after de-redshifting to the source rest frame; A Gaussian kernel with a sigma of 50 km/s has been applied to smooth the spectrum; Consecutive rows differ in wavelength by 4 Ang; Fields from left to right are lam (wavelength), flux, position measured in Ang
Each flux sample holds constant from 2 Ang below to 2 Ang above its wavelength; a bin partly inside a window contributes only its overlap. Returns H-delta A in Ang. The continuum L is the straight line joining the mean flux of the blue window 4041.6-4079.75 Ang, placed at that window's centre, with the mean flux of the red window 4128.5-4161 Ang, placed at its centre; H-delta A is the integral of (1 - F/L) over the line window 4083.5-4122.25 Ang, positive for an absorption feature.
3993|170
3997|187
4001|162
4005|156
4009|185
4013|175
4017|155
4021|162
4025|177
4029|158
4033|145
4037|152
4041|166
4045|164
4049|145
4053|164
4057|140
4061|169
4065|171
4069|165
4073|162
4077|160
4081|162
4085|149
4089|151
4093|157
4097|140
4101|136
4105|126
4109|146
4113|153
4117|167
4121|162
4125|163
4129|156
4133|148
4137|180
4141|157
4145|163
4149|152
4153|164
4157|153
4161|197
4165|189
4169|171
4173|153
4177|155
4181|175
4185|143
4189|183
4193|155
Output 3.0 Ang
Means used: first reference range 160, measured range 148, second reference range 162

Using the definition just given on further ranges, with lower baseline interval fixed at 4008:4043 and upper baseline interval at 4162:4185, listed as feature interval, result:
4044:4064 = 0.9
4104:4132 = 2.0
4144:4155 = 0.5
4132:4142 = 0.2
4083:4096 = 1.1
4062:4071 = -0.2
